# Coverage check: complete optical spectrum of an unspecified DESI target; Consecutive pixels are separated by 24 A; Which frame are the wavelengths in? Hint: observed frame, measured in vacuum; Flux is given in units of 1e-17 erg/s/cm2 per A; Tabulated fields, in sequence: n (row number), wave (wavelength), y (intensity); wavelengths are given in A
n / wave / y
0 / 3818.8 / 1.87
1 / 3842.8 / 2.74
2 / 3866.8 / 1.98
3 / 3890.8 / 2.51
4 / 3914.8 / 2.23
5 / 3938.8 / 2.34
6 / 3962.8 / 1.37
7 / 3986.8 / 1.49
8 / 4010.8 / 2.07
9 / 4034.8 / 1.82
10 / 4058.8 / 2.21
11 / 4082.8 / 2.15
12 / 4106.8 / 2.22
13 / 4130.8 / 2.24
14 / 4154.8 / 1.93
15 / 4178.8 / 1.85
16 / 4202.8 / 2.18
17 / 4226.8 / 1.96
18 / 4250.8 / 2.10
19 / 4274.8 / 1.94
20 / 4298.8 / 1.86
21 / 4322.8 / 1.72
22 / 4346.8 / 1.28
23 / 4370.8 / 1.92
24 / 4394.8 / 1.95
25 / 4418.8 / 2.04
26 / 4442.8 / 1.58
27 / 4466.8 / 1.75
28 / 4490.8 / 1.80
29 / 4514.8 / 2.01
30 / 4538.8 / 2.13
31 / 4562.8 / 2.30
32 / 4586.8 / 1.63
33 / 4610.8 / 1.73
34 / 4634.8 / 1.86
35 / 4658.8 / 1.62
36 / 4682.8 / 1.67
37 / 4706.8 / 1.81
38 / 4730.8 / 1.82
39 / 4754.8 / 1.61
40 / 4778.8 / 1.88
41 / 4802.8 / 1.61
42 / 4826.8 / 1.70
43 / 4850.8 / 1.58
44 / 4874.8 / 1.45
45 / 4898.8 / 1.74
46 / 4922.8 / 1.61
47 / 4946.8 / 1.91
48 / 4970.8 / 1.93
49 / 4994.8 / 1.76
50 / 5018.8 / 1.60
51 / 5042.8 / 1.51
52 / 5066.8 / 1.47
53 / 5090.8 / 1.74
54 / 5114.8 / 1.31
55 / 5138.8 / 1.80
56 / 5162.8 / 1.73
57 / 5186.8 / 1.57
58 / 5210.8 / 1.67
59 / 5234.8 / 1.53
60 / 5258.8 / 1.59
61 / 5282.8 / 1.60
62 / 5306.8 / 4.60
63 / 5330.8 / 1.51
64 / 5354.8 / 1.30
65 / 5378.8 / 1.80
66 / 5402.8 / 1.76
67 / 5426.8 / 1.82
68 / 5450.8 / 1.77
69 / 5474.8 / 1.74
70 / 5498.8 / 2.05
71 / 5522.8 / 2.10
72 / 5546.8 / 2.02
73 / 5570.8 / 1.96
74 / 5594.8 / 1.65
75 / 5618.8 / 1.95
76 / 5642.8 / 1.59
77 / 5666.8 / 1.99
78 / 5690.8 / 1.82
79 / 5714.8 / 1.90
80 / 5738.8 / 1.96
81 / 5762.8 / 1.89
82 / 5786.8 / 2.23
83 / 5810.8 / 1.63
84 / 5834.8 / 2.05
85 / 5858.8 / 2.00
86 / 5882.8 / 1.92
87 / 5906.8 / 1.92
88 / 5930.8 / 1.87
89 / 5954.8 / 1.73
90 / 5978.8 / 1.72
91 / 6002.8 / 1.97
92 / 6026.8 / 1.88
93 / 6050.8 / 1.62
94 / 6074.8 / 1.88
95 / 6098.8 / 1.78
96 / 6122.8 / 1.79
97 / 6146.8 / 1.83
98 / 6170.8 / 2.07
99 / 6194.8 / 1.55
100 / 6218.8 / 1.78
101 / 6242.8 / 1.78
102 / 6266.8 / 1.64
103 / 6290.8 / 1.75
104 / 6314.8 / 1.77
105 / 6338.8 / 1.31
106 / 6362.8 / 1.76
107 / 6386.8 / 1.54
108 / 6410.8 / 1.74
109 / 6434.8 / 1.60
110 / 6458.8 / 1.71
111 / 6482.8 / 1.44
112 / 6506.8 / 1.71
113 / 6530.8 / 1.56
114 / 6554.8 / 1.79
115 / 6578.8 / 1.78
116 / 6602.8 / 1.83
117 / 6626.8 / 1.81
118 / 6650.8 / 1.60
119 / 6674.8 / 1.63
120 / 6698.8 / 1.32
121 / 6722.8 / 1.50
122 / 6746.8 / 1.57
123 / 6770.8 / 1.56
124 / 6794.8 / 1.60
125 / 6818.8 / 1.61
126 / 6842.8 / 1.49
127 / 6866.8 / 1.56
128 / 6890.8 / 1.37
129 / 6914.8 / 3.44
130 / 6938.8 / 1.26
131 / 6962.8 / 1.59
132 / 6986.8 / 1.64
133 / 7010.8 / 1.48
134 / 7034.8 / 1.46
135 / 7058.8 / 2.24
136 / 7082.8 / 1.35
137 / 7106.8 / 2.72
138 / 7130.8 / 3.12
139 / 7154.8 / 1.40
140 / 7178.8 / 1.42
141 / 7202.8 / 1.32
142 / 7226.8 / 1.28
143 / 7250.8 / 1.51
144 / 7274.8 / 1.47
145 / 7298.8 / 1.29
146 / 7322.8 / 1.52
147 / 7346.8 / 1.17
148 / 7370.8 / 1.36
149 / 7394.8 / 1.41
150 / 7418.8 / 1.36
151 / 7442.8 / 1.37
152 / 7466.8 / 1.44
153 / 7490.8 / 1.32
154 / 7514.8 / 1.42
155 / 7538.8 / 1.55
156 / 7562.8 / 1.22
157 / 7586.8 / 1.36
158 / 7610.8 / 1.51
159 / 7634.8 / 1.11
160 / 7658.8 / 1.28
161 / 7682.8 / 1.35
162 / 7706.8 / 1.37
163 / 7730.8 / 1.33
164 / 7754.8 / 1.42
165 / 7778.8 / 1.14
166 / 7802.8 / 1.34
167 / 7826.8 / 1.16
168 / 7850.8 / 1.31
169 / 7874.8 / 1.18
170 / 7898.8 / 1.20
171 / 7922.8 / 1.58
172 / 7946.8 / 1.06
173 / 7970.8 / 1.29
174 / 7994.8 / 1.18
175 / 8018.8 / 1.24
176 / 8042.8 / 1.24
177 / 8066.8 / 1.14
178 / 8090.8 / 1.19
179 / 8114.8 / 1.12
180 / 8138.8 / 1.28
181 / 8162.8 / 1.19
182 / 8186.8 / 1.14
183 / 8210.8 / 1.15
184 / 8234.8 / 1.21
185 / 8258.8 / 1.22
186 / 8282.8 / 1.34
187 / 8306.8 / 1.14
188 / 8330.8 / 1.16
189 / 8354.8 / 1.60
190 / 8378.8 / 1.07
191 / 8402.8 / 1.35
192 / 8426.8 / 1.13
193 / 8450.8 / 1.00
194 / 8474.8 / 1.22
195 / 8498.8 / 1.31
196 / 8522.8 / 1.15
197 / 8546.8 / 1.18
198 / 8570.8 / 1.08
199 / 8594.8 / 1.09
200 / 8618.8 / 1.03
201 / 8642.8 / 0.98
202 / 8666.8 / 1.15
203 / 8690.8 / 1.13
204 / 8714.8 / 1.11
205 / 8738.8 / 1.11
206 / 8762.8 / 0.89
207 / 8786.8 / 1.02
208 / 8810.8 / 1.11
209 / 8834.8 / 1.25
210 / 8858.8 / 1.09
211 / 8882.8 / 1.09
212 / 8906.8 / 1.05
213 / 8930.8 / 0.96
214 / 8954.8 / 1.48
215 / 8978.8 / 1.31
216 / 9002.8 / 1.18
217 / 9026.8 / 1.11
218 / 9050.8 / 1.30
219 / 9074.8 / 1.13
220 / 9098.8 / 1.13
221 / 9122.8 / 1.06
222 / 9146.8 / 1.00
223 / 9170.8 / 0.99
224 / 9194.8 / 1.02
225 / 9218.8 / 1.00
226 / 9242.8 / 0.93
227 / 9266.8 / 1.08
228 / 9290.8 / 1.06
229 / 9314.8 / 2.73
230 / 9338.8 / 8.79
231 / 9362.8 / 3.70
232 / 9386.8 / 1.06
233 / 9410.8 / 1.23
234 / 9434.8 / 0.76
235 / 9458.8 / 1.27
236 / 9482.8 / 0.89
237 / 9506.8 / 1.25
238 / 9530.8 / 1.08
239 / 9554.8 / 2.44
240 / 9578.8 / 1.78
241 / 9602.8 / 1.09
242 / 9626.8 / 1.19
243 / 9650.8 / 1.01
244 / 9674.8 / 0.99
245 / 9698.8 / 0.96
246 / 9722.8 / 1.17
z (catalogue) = 0.422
